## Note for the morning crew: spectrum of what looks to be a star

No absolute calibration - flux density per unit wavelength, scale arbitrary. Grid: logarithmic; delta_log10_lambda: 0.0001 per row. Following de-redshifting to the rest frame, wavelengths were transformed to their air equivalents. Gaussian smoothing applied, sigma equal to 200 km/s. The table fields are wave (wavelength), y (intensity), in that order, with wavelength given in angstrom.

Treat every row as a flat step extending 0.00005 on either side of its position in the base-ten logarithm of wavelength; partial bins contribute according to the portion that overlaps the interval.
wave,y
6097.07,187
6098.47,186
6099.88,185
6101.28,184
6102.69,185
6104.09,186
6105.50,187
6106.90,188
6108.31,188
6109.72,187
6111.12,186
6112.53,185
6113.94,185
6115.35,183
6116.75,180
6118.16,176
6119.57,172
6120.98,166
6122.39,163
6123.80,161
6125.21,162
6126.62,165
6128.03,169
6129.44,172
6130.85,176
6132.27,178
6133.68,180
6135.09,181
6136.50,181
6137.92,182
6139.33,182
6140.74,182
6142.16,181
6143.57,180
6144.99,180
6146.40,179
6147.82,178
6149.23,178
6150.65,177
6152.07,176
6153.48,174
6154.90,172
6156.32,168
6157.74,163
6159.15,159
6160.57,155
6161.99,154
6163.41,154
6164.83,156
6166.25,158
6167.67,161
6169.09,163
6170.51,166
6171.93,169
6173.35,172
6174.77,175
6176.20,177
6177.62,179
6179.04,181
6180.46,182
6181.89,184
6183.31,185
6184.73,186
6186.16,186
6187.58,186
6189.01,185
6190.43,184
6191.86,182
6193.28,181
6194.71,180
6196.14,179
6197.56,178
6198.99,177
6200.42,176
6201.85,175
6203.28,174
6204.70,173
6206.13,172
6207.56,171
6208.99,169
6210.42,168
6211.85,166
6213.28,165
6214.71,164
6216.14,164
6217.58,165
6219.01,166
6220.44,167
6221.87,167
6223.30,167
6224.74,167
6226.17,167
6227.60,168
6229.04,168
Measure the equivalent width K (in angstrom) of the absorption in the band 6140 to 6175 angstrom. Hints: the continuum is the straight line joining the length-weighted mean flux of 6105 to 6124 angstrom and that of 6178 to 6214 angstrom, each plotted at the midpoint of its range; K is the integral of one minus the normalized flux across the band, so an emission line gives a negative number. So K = 1.9 angstrom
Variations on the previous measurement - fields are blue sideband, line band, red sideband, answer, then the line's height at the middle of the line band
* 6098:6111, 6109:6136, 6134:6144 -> 1.3 angstrom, 184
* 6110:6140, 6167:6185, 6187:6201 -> 0.4 angstrom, 179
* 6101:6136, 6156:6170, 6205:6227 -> 1.1 angstrom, 173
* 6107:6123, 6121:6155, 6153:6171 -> -0.9 angstrom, 171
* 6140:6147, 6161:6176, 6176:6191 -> 1.6 angstrom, 182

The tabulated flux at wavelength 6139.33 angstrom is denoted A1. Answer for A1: 182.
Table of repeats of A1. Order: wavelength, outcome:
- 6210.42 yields 168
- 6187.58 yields 186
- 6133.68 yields 180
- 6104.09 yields 186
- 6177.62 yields 179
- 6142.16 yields 181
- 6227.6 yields 168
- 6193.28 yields 181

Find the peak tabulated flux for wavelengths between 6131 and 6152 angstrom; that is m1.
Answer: 182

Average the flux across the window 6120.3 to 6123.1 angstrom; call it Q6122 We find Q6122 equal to 164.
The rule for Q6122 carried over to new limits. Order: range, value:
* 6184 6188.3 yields 186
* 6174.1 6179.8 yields 178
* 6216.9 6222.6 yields 167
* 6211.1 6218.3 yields 165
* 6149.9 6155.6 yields 175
